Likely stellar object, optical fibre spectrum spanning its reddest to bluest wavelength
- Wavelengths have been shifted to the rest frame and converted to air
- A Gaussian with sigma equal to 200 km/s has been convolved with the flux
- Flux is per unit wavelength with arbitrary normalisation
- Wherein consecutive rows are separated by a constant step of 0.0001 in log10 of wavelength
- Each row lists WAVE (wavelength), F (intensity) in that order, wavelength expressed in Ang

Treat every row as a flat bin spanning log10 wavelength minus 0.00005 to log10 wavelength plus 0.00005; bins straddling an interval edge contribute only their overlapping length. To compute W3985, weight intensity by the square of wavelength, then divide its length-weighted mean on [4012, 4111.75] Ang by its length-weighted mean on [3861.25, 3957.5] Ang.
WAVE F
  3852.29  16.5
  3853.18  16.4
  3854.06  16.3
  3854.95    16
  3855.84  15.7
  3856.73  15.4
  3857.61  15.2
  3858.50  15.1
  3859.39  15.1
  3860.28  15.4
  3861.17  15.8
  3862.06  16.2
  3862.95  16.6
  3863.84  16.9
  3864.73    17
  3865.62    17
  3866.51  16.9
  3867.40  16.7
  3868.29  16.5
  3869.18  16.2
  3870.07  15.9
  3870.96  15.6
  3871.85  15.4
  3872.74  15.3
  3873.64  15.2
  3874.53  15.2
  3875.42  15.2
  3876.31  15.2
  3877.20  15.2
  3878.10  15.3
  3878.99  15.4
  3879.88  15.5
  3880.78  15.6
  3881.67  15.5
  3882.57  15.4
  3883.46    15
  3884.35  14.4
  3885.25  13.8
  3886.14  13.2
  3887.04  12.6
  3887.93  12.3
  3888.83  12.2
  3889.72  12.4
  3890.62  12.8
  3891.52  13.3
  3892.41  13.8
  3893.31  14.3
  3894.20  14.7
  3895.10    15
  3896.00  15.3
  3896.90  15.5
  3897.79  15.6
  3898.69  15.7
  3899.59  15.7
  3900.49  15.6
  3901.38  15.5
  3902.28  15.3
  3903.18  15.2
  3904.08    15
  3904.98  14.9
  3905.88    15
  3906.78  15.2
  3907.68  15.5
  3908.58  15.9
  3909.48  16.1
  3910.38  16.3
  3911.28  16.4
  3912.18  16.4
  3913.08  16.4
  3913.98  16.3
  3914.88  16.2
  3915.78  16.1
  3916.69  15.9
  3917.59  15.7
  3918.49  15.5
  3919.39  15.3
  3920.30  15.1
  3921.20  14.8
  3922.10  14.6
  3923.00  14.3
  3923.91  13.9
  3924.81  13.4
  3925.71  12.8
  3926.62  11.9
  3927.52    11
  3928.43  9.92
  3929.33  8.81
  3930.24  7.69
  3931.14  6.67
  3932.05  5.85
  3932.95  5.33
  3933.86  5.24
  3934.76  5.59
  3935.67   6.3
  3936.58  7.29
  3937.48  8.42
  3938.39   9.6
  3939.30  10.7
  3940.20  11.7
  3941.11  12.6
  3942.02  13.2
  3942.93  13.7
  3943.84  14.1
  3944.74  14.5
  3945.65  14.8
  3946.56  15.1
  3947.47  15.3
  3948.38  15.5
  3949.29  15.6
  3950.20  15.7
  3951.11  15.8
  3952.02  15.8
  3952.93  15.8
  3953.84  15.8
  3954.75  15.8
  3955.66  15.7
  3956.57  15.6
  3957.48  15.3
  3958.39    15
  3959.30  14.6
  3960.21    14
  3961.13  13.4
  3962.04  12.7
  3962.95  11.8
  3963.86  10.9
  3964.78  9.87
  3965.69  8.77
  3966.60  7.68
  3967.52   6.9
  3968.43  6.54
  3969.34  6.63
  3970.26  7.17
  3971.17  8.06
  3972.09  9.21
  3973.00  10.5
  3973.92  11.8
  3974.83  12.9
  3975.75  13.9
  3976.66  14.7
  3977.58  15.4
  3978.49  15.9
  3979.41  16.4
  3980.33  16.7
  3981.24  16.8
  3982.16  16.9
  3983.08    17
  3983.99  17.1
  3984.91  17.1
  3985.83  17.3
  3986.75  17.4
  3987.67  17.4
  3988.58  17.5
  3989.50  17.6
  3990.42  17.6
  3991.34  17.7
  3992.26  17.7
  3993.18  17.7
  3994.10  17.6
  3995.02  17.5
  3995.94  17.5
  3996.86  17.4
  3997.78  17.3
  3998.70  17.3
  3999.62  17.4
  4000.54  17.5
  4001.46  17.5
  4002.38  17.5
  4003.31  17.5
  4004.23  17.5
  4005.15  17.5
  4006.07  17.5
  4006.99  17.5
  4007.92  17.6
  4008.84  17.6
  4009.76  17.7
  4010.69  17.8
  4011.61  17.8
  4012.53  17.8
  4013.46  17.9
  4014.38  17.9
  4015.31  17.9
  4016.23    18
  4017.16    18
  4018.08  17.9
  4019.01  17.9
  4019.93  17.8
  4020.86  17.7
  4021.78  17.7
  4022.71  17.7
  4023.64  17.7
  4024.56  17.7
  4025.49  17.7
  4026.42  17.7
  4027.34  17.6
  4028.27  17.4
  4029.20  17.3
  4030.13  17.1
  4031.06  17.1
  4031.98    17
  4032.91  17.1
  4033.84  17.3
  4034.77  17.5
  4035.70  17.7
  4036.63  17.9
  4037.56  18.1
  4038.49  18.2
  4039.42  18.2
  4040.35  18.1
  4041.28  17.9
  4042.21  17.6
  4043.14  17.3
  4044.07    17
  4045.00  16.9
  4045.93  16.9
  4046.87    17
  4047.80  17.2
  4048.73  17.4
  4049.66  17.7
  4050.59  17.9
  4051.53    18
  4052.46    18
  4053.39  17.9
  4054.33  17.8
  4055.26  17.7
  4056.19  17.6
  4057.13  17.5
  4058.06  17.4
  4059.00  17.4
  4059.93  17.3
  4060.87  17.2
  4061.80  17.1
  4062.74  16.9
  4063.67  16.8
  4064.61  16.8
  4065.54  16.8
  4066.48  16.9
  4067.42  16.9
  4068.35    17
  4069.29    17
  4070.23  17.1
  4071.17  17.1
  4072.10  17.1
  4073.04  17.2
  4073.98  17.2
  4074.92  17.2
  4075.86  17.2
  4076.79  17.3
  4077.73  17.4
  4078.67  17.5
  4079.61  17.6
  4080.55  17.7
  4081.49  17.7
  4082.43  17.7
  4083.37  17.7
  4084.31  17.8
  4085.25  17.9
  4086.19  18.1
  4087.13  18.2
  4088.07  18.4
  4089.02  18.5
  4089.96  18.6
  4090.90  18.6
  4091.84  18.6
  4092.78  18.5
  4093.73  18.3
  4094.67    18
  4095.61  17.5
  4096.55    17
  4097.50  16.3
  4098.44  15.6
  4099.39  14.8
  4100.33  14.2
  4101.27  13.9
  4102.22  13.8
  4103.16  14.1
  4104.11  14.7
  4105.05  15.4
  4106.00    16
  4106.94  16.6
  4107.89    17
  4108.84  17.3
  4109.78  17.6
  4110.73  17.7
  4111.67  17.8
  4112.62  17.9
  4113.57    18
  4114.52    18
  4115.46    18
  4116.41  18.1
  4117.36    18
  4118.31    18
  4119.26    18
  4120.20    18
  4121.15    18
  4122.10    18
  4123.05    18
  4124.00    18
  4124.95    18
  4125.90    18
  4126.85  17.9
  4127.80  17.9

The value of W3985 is 1.3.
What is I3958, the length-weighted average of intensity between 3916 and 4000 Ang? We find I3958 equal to 13.4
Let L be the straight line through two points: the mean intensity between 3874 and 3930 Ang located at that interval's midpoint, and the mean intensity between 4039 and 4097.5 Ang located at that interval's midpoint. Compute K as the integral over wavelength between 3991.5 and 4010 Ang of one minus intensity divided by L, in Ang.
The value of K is -1.3 Ang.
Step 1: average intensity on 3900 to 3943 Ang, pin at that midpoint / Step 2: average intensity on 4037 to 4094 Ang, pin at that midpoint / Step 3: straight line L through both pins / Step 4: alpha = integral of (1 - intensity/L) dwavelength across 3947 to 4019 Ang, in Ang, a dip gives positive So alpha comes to -2.4 Ang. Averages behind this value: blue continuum 12.8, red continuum 17.6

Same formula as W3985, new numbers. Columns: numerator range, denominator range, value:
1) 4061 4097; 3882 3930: 1.32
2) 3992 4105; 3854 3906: 1.25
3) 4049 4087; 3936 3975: 1.49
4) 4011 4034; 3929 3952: 1.65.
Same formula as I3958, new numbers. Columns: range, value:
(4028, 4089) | 17.5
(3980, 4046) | 17.5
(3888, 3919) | 15.2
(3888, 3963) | 13.6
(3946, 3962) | 15.2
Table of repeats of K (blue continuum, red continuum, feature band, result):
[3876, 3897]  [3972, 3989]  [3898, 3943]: 5.3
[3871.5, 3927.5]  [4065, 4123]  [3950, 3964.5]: 1.0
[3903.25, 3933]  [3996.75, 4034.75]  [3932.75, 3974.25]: 9.1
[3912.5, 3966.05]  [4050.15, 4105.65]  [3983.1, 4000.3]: -3.6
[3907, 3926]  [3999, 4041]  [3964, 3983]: 5.6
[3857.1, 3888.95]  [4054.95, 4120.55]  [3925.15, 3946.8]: 7.9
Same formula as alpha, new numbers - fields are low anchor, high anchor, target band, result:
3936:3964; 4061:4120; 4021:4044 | -2.7 Ang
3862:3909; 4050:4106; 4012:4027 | -1.2 Ang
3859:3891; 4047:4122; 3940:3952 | 1.0 Ang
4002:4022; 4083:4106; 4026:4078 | -0.2 Ang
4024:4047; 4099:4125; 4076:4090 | -0.6 Ang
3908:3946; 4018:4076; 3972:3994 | -1.8 Ang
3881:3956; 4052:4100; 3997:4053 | -4.9 Ang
